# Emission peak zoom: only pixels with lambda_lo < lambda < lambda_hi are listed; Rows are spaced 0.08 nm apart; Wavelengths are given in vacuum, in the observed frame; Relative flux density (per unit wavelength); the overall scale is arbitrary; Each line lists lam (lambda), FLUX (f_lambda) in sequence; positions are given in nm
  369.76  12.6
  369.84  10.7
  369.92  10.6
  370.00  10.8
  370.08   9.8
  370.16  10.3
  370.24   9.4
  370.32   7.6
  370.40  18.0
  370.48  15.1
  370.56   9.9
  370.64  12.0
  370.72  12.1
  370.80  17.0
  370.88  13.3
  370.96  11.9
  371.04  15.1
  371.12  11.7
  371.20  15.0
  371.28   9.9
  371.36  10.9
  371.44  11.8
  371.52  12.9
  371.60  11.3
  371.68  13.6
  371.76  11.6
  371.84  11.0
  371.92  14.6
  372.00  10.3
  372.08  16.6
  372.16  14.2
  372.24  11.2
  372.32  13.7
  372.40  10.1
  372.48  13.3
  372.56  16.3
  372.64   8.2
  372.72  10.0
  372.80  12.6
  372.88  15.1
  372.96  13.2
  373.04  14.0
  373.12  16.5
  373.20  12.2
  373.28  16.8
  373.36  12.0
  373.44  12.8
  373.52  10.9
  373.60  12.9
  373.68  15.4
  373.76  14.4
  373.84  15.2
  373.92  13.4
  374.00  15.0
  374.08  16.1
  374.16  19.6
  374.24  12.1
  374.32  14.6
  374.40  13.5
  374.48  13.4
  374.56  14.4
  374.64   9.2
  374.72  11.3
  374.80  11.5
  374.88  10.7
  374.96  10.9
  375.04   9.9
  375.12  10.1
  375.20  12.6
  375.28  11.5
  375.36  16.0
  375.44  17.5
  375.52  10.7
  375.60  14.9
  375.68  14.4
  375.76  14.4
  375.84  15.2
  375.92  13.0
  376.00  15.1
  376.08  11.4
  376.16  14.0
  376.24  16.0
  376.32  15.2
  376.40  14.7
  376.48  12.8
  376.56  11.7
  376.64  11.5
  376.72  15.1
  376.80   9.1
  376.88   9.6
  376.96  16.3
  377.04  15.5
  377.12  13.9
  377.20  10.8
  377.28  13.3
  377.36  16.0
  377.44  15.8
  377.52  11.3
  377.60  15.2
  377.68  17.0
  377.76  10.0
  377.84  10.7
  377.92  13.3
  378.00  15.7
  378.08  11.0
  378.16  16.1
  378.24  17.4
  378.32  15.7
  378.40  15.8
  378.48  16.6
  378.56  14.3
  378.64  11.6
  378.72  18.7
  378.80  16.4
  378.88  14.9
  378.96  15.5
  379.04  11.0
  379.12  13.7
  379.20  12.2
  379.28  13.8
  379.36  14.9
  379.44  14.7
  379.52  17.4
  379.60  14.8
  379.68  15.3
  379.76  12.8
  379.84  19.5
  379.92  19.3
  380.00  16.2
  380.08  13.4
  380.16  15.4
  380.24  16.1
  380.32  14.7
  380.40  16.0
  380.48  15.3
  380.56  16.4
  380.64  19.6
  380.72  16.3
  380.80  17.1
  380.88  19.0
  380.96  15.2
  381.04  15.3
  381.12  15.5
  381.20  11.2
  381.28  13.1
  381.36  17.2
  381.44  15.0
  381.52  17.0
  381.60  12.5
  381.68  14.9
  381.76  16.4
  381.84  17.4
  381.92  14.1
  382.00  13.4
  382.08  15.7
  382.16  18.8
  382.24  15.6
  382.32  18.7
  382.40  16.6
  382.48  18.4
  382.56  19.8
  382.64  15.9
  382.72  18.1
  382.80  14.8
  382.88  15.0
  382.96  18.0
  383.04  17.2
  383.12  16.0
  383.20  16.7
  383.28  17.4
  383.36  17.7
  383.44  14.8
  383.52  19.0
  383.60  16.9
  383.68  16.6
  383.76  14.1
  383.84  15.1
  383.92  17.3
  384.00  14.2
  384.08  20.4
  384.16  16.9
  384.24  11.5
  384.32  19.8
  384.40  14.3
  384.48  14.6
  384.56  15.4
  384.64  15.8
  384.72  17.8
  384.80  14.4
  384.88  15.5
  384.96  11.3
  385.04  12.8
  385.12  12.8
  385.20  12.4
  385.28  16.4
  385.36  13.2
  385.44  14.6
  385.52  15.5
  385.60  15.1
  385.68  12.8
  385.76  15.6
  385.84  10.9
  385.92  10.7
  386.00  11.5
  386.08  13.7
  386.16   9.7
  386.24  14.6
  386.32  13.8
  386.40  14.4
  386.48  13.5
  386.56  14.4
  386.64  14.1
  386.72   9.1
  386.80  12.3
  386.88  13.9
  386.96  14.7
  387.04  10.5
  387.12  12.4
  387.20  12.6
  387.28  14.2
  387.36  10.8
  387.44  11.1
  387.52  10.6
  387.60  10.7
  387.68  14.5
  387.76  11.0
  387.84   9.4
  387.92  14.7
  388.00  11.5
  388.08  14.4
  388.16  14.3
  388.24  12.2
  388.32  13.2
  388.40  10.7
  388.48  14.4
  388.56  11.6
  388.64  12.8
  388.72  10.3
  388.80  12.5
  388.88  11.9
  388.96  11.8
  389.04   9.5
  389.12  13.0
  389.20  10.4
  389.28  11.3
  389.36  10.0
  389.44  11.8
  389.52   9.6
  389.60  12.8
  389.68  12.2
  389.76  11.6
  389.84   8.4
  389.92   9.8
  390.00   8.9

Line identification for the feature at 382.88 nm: C III]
